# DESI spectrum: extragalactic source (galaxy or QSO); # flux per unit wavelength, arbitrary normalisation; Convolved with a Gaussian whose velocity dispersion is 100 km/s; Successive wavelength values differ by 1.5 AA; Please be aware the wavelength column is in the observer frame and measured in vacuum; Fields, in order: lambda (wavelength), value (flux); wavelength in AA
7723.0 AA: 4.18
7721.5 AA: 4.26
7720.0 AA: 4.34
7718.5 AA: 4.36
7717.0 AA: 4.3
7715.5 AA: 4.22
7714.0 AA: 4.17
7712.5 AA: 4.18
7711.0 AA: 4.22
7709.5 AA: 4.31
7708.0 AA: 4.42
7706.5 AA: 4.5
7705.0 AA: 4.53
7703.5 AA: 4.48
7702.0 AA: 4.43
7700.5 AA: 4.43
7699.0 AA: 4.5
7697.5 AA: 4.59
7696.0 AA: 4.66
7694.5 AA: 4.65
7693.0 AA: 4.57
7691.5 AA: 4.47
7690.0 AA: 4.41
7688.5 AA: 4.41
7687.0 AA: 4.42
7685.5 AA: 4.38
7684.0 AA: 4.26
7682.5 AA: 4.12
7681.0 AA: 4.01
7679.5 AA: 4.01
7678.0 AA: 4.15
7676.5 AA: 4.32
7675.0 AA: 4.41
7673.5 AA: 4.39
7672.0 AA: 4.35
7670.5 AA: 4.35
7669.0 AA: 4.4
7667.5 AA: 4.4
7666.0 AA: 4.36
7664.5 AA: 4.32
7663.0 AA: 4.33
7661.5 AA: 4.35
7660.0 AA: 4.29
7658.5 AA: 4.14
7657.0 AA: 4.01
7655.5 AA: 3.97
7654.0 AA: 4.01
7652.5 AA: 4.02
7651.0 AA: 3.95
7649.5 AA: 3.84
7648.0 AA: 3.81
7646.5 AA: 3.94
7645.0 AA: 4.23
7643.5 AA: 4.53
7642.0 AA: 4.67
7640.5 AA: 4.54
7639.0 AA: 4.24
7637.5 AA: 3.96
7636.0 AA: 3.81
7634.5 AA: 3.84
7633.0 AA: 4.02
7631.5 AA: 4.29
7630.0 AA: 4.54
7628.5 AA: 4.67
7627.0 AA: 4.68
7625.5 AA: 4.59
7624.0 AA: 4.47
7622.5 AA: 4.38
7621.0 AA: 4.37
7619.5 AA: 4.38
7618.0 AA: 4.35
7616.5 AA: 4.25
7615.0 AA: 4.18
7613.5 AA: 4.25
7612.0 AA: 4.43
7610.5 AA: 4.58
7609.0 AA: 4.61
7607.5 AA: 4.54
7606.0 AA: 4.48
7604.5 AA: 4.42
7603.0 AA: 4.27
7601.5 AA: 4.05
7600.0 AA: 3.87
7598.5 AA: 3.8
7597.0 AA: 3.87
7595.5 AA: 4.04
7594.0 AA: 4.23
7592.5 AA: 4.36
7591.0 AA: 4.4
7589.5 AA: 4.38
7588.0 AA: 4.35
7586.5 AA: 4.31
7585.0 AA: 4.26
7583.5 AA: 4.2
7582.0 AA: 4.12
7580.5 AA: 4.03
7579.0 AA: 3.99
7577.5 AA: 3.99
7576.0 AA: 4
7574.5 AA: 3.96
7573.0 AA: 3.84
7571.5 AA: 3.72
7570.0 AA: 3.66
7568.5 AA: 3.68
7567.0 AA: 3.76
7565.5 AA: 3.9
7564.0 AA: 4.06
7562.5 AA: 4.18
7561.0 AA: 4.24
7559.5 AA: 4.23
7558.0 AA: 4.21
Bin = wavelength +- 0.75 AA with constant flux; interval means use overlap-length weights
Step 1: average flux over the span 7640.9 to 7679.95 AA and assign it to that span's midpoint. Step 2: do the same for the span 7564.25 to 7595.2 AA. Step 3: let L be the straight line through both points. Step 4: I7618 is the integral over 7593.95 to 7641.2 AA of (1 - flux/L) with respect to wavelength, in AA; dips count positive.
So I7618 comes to -1.7 AA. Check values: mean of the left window 4.06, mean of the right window 4.22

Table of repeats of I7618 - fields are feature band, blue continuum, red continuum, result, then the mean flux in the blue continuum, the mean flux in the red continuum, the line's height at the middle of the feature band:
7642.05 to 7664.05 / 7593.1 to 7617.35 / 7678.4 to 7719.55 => 0.94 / 4.24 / 4.37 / 4.31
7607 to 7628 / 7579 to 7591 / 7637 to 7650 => -1.08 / 4.23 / 4.21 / 4.22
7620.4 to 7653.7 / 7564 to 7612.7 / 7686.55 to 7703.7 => 0.43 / 4.13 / 4.5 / 4.3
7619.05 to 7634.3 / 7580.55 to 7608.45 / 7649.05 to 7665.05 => -0.93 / 4.22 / 4.11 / 4.16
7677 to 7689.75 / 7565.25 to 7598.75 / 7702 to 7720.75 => 0.14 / 4.04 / 4.34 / 4.28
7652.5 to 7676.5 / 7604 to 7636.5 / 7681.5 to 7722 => 0.64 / 4.37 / 4.39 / 4.38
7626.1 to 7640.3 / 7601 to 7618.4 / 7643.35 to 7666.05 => -0.02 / 4.37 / 4.11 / 4.24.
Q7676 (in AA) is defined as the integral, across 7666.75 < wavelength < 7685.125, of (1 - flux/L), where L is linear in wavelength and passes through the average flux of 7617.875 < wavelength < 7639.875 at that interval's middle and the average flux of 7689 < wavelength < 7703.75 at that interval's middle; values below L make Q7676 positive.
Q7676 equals 0.8 AA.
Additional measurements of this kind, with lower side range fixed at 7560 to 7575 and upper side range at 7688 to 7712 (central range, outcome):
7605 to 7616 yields -0.9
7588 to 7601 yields -0.4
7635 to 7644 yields -0.1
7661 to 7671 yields -0.1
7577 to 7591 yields -0.8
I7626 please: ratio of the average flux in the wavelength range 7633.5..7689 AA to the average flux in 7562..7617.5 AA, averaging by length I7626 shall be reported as 1.02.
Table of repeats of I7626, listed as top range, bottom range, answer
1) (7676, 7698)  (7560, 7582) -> 1.11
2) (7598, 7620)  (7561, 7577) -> 1.10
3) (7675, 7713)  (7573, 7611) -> 1.04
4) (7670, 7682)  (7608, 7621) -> 0.97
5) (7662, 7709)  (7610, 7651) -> 1.02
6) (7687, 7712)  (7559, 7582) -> 1.13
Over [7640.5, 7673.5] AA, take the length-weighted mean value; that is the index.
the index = 4.22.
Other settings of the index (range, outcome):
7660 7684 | 4.28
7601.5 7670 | 4.28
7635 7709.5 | 4.29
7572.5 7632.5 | 4.27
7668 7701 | 4.38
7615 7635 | 4.37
